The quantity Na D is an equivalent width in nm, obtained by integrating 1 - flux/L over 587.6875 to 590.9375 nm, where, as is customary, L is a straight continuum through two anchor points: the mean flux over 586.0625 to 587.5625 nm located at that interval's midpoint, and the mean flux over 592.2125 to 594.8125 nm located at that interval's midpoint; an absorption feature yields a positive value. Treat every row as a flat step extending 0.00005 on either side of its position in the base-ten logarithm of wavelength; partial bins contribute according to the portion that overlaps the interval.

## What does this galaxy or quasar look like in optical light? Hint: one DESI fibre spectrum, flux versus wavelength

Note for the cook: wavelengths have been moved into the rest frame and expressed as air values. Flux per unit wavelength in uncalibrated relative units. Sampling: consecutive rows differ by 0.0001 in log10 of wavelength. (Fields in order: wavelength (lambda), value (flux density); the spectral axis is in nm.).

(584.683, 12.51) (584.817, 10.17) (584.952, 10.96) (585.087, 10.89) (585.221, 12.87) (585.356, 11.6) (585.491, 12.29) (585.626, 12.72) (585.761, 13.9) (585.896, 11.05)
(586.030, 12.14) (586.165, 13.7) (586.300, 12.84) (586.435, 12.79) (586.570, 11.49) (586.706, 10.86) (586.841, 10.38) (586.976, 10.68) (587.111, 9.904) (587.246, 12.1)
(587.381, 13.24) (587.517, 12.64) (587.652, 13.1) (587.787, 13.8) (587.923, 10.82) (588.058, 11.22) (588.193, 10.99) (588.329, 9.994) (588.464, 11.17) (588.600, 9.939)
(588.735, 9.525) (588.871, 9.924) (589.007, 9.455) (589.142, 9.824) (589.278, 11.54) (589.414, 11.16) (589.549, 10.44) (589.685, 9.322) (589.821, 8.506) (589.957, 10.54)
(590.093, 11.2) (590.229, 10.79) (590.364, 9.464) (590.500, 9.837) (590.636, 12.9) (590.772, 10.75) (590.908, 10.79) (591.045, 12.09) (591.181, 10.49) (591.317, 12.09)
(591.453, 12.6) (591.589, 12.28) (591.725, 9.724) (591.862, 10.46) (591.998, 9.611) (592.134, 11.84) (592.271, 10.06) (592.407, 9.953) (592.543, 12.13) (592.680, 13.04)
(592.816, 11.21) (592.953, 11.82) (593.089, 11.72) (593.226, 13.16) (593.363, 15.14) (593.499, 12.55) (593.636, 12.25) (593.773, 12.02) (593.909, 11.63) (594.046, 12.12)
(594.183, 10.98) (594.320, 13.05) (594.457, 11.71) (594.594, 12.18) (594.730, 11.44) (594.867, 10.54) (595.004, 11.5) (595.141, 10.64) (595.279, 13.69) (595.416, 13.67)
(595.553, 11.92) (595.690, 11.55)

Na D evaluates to 0.36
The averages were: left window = 11.9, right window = 12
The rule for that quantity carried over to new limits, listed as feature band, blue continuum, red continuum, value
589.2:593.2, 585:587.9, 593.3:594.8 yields 0.40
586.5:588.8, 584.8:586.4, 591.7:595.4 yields 0.15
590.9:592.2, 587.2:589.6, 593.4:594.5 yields 0.05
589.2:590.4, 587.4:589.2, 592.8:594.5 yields 0.11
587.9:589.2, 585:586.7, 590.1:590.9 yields 0.13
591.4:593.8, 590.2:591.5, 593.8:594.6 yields -0.04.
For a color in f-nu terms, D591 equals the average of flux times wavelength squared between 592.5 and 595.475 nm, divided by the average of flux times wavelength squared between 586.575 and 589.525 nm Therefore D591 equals 1.12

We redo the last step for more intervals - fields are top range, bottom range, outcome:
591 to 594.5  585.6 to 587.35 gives 1.01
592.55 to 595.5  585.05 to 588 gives 1.03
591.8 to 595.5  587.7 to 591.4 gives 1.12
